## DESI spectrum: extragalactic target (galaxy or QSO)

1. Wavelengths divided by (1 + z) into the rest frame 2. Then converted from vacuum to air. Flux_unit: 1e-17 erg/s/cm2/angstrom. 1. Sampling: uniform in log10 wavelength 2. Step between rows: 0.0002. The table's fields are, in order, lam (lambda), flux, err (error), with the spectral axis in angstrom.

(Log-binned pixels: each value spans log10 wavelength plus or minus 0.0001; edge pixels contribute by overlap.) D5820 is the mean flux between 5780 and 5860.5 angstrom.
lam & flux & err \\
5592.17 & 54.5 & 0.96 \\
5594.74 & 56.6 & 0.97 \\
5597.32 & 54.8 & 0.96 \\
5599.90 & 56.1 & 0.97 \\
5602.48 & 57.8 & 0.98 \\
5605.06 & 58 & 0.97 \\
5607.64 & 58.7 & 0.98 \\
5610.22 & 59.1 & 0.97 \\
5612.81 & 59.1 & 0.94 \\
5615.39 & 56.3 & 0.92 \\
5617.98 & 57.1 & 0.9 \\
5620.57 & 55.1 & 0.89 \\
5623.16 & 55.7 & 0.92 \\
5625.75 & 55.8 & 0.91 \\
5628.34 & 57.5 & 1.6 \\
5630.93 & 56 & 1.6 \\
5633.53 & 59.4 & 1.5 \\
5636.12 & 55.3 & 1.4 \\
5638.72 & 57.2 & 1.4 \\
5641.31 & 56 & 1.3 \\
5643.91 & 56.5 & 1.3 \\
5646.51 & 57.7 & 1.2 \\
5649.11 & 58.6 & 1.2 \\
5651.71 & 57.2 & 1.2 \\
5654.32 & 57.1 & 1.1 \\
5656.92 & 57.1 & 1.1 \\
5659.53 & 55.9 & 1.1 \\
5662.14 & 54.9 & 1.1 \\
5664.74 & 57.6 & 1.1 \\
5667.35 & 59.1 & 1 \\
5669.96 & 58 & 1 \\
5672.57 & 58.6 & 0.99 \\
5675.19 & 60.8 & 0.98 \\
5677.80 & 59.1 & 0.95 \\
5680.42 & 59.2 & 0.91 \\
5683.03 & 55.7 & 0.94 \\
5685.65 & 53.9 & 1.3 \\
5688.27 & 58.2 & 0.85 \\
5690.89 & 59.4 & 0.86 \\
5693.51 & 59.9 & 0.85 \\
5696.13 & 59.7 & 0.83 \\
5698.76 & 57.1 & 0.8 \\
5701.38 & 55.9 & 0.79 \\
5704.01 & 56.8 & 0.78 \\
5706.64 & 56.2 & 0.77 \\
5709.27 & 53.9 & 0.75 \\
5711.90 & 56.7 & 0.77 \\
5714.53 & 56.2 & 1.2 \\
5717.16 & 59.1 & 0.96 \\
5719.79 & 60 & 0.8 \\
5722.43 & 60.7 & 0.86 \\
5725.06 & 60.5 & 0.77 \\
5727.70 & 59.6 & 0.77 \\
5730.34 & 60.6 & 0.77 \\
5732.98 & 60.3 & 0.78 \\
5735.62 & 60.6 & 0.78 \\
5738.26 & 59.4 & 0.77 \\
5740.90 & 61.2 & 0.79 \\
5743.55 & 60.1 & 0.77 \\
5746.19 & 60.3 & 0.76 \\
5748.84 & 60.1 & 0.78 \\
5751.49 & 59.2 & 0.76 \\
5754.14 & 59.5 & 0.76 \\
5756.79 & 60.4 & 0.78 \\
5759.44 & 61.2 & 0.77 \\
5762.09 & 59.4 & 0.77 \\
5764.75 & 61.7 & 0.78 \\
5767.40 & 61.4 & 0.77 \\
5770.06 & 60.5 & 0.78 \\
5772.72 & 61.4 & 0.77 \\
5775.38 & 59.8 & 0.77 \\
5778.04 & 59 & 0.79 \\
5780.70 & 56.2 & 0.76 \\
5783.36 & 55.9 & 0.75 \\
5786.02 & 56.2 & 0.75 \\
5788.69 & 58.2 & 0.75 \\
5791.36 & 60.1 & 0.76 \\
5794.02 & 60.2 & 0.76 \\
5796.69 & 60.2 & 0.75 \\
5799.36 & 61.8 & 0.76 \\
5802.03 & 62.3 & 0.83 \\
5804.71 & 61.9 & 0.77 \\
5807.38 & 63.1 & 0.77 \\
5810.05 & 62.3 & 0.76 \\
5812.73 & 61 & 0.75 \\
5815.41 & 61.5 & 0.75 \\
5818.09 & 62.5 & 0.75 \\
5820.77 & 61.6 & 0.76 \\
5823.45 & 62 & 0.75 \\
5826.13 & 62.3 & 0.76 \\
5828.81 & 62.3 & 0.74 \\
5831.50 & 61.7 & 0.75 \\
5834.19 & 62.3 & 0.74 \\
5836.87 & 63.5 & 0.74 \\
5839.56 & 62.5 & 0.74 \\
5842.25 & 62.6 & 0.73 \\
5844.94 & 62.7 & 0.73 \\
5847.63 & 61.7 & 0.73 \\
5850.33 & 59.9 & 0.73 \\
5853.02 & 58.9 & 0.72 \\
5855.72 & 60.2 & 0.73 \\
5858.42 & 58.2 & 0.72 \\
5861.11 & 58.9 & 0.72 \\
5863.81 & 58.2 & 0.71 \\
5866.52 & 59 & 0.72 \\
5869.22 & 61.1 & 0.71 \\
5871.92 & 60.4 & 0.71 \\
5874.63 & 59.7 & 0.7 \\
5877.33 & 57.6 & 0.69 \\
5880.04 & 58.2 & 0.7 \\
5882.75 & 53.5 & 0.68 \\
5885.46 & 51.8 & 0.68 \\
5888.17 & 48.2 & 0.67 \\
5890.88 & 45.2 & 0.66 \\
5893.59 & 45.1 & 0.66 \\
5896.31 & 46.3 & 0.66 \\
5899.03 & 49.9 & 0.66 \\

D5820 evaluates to 60.9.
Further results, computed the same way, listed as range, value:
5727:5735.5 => 60.3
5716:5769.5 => 60.3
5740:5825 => 60.4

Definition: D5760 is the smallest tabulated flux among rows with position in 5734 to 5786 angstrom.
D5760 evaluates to 55.9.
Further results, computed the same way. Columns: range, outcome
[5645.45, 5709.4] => 53.9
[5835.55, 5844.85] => 62.5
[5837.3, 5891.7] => 45.2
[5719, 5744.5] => 59.4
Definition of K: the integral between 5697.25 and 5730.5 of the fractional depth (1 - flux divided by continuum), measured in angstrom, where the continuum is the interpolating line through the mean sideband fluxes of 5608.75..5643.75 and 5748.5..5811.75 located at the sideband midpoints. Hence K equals 0.48 angstrom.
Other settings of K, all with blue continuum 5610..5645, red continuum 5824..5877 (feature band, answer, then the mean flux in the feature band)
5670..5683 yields -0.28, 58.9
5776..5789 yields 0.53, 57.2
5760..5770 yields -0.26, 60.8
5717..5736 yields -0.53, 60.2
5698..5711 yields 0.50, 55.9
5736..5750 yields -0.33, 60.3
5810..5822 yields -0.31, 61.7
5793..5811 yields -0.53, 61.7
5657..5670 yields 0.10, 57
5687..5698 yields -0.23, 59.2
